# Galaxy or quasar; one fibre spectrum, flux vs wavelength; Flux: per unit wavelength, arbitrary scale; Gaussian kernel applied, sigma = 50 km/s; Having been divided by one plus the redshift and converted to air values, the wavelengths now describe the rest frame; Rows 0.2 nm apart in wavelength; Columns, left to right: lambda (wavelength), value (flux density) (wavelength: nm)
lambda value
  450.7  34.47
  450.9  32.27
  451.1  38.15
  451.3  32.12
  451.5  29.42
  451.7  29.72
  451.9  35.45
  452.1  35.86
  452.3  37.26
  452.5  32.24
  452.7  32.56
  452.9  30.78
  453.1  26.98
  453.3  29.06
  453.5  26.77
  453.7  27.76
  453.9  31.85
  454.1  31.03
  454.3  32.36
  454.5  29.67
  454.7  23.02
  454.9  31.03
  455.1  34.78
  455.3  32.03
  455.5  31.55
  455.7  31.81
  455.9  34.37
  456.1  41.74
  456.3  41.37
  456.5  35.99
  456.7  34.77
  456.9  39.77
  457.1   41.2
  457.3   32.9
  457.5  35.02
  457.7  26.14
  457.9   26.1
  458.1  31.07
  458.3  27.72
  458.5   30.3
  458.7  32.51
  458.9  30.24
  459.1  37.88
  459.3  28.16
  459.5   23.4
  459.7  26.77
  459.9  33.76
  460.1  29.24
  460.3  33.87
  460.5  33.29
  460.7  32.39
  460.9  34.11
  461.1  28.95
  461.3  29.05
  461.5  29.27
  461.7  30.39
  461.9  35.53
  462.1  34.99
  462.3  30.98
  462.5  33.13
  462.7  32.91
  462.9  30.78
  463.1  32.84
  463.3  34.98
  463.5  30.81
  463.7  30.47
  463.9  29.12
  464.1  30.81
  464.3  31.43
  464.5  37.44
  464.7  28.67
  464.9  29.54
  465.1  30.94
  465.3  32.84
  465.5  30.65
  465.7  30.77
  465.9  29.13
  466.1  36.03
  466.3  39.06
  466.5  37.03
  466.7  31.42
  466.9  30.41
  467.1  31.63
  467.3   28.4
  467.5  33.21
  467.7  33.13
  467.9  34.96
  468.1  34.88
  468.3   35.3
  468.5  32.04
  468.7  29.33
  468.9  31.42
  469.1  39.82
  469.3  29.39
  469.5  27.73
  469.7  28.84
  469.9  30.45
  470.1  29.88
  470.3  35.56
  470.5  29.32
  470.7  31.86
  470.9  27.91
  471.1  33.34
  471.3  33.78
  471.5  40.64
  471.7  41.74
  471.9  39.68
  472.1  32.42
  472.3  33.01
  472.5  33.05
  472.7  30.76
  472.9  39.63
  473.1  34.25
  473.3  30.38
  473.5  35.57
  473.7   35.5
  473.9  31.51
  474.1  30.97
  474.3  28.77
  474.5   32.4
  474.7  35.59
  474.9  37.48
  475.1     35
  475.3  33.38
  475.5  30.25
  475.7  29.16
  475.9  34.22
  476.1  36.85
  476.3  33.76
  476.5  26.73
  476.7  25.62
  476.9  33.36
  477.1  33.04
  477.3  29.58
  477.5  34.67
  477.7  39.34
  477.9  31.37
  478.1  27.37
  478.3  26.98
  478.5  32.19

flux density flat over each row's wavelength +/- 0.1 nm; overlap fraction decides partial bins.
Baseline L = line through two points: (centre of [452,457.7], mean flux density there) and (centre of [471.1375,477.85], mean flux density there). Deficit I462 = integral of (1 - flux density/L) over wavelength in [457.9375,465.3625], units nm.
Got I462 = 0.42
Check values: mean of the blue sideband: 32.9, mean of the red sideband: 33.7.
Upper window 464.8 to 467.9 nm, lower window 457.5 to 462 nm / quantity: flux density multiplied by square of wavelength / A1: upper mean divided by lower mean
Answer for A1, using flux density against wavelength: 1.09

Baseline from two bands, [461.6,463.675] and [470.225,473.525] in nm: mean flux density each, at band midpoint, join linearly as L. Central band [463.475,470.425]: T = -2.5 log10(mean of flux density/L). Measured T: 0.04 mag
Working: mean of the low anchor 32.7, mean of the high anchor 34.2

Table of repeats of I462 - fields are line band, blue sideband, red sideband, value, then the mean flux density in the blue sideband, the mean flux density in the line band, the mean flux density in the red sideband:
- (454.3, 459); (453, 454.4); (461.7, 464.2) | -0.39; 29.4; 32.8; 32.2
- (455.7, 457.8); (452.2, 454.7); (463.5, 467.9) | -0.36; 30.4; 36.1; 32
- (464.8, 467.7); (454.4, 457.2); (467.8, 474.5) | 0.11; 34.5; 32.2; 33.1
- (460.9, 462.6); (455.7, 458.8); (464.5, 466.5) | 0.08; 34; 31.7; 32.5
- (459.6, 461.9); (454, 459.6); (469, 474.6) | 0.10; 32.4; 31.2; 33.1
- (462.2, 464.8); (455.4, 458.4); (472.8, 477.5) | 0.14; 34.1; 31.9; 32.8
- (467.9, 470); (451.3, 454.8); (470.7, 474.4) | 0.08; 30.7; 32.1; 34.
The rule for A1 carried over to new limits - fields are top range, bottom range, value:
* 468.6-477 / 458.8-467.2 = 1.08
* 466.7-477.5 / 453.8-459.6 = 1.08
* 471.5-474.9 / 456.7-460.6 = 1.16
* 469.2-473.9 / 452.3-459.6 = 1.11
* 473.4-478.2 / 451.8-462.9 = 1.10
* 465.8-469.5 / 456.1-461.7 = 1.07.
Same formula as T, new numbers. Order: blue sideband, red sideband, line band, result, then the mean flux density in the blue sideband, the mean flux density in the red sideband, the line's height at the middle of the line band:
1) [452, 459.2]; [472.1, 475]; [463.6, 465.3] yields 0.06 mag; 32.4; 33.5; 32.9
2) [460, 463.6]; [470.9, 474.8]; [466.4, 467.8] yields 0.03 mag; 32.1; 34.2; 33.1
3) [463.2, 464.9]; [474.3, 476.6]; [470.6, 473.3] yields -0.07 mag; 31.6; 33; 32.5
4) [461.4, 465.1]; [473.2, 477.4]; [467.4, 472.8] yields -0.03 mag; 31.9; 32.3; 32.1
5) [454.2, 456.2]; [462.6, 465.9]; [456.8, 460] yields 0.02 mag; 32.2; 31.5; 32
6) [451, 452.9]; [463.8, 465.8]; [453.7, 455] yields 0.12 mag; 33.5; 31.2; 33.1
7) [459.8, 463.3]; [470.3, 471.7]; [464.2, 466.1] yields 0.04 mag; 32.2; 33.6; 32.7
